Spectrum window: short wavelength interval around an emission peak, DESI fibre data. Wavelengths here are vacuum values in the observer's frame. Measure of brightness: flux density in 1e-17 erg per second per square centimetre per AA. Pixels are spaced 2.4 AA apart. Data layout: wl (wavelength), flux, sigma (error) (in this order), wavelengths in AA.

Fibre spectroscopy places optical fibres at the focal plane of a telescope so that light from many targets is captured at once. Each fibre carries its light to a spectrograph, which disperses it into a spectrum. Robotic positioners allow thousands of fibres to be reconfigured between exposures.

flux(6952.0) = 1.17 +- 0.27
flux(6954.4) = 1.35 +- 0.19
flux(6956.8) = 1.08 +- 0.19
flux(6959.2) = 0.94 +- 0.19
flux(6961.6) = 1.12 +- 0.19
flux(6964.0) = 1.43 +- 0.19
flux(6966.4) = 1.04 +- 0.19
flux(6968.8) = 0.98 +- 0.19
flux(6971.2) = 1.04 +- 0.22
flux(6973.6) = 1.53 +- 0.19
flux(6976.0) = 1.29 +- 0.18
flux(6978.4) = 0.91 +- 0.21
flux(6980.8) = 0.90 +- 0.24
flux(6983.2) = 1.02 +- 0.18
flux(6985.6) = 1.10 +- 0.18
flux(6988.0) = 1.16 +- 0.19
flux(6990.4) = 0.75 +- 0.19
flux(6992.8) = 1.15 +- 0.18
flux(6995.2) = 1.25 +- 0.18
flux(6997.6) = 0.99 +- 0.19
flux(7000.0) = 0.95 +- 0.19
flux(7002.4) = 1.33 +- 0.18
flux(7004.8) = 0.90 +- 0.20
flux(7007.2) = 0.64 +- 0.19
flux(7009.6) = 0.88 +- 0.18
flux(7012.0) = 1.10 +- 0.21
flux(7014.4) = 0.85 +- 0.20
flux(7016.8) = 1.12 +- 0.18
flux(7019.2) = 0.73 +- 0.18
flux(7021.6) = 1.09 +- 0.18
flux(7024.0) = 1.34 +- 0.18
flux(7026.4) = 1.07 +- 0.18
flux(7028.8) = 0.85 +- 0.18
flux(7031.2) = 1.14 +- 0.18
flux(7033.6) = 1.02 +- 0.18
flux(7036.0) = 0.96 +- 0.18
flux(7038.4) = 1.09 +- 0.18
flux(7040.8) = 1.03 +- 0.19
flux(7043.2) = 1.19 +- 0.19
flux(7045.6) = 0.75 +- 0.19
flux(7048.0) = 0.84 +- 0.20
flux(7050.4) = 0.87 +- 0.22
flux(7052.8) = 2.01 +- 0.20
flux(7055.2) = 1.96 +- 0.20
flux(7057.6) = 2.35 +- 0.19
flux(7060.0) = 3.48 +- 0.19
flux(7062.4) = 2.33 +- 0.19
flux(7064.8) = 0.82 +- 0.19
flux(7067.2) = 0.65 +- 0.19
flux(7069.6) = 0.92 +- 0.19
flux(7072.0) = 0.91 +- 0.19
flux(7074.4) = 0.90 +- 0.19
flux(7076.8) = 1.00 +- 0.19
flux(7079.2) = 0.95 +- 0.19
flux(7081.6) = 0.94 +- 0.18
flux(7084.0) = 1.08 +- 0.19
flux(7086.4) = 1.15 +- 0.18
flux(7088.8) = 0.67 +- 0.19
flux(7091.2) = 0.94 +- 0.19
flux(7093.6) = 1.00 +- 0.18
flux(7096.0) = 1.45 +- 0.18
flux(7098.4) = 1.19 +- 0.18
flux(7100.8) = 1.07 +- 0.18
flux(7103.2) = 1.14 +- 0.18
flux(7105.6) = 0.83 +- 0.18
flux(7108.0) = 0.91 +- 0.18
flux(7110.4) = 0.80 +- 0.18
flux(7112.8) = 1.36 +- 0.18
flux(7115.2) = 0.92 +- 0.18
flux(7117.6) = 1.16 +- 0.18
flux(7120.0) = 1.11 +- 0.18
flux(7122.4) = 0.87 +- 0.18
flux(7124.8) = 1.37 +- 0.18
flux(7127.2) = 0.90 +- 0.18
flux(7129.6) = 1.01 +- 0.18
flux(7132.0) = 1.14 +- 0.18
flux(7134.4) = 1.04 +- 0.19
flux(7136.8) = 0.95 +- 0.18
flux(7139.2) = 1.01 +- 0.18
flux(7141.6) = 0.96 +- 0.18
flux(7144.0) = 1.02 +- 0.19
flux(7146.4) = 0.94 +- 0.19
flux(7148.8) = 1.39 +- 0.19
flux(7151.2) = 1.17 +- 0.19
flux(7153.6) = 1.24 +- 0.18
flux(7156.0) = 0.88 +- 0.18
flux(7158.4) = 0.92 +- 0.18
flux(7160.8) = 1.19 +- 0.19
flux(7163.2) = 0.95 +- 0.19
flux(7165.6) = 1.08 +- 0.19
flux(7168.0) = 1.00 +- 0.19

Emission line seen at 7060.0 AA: H-beta 4861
